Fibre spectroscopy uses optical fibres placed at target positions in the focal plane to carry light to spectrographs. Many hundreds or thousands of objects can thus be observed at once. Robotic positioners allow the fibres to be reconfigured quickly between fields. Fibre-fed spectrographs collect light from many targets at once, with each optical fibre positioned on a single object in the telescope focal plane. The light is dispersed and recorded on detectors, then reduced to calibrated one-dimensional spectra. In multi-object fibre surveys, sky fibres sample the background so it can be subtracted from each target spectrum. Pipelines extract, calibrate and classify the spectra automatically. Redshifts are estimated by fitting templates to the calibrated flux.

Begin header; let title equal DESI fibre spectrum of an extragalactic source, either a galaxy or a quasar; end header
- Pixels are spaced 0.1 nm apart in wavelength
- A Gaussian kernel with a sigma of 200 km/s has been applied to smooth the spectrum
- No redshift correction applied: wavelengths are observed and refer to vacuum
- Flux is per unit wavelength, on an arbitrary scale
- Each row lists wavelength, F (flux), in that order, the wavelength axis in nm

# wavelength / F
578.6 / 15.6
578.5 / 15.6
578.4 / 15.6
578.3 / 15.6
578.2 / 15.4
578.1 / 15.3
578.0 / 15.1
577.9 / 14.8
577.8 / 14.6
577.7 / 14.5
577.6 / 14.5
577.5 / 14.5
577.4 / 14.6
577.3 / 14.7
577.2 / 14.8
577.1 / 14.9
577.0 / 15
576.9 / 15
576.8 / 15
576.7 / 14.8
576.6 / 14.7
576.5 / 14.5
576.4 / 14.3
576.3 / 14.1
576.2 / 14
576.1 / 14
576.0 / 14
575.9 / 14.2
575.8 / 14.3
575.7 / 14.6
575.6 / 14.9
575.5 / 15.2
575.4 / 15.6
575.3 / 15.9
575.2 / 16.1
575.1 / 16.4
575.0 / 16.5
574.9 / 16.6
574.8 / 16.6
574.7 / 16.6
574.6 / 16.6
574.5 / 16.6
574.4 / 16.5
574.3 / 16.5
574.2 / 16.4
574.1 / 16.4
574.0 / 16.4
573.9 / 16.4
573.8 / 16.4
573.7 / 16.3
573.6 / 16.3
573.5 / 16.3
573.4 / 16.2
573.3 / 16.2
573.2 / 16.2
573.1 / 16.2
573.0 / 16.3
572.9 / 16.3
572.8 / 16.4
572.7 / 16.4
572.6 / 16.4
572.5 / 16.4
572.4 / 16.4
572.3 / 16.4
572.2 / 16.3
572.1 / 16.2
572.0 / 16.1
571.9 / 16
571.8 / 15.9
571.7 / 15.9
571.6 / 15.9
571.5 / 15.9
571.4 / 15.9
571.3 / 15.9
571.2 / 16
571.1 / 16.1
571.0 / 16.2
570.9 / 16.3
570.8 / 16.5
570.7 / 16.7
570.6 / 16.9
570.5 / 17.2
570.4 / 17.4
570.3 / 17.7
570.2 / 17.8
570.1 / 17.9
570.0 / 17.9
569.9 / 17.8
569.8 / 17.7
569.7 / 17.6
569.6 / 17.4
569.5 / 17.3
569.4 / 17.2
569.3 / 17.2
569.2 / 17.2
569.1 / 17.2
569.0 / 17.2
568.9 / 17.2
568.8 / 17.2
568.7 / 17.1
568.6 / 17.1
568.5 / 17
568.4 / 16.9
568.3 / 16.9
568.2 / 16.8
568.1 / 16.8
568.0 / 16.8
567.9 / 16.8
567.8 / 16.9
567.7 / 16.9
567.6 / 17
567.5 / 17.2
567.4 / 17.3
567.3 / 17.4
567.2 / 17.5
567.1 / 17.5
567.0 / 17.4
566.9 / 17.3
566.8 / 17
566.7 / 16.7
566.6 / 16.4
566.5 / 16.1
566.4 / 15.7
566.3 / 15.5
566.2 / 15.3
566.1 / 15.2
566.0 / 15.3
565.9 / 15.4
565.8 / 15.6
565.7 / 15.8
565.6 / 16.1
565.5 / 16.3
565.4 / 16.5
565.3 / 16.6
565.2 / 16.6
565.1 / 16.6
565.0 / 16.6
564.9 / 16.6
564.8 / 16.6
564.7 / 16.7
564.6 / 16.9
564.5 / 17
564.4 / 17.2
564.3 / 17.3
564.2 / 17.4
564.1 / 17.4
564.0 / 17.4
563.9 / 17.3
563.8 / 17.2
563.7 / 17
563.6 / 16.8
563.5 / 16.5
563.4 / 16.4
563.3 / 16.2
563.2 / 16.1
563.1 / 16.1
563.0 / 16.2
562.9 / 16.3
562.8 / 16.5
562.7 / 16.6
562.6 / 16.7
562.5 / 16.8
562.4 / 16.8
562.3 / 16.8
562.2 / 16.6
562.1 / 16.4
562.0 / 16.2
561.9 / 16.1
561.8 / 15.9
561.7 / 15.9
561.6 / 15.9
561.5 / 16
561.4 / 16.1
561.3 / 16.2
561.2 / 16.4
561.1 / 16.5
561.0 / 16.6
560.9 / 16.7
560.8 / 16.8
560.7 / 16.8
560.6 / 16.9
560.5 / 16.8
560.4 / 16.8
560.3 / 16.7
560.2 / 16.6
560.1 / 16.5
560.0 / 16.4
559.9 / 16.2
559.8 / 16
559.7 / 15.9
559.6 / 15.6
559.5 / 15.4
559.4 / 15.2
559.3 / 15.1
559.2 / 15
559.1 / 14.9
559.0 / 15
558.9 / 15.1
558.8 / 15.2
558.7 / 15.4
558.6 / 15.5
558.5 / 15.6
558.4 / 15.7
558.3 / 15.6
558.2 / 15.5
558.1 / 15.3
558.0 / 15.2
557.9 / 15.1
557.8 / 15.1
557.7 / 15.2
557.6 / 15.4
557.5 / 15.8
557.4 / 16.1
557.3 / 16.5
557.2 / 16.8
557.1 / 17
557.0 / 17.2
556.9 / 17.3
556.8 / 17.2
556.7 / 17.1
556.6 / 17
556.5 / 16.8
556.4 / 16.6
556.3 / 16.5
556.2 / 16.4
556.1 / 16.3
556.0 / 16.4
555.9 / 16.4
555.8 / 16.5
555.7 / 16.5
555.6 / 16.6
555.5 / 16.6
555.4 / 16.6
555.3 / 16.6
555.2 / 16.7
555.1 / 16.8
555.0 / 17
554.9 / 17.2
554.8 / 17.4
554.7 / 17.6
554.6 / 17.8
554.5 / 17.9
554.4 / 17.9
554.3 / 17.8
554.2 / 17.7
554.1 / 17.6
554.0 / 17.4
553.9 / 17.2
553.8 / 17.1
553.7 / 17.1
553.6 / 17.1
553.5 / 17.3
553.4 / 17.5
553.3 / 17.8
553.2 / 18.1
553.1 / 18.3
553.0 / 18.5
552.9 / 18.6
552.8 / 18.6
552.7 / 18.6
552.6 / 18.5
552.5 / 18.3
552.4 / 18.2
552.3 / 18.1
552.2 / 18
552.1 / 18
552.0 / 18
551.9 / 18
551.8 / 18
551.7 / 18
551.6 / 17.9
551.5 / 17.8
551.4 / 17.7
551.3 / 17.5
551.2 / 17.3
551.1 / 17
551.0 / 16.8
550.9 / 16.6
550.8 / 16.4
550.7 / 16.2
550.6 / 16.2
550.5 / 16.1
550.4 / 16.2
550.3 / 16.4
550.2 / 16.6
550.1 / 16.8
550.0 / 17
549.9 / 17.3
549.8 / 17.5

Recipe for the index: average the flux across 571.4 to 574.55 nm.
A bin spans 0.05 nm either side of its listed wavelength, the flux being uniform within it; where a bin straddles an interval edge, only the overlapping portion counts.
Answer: 16.3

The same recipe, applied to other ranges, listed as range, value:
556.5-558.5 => 16.1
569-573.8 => 16.6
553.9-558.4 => 16.6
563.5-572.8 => 16.7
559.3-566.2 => 16.4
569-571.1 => 17.2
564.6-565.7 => 16.5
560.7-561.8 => 16.3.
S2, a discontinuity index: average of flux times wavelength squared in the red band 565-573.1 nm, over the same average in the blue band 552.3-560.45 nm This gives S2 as 1.05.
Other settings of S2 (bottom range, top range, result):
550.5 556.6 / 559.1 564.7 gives 0.98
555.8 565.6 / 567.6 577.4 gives 1.04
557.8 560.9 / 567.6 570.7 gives 1.13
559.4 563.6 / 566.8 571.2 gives 1.08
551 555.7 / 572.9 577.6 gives 0.95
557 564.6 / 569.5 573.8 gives 1.06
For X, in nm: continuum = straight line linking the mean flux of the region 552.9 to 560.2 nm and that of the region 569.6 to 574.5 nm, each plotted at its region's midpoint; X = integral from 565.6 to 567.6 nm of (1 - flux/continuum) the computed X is 0.01 nm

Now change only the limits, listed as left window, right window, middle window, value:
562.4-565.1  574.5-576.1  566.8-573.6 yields -0.29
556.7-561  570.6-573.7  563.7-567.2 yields -0.10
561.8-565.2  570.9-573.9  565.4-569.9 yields -0.09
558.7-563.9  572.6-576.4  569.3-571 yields -0.14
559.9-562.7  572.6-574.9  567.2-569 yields -0.07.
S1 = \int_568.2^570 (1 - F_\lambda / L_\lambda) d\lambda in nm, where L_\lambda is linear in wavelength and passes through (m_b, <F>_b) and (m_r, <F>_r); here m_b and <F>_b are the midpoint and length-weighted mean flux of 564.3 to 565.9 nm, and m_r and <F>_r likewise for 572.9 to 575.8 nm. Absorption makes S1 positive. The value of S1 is -0.10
